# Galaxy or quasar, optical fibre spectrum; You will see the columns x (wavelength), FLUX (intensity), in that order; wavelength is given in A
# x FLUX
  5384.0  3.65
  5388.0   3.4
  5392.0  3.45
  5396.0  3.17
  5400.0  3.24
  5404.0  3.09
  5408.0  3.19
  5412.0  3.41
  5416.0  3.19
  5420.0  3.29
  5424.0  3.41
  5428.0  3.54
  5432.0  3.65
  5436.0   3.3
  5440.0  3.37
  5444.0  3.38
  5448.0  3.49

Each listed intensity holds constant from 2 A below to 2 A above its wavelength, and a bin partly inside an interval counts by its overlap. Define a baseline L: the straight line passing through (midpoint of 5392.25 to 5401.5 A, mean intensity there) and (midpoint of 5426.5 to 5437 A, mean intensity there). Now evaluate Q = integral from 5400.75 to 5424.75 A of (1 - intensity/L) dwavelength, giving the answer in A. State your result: 0.8 A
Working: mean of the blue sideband 3.25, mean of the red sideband 3.51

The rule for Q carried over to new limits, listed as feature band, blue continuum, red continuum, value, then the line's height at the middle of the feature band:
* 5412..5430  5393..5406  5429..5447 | -0.2 A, 3.33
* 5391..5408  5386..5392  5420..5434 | 1.1 A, 3.44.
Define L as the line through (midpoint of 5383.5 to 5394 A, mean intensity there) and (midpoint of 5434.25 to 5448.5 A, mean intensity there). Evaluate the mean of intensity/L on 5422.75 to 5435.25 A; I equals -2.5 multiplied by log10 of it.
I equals -0.04 mag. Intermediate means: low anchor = 3.48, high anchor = 3.38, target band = 3.52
